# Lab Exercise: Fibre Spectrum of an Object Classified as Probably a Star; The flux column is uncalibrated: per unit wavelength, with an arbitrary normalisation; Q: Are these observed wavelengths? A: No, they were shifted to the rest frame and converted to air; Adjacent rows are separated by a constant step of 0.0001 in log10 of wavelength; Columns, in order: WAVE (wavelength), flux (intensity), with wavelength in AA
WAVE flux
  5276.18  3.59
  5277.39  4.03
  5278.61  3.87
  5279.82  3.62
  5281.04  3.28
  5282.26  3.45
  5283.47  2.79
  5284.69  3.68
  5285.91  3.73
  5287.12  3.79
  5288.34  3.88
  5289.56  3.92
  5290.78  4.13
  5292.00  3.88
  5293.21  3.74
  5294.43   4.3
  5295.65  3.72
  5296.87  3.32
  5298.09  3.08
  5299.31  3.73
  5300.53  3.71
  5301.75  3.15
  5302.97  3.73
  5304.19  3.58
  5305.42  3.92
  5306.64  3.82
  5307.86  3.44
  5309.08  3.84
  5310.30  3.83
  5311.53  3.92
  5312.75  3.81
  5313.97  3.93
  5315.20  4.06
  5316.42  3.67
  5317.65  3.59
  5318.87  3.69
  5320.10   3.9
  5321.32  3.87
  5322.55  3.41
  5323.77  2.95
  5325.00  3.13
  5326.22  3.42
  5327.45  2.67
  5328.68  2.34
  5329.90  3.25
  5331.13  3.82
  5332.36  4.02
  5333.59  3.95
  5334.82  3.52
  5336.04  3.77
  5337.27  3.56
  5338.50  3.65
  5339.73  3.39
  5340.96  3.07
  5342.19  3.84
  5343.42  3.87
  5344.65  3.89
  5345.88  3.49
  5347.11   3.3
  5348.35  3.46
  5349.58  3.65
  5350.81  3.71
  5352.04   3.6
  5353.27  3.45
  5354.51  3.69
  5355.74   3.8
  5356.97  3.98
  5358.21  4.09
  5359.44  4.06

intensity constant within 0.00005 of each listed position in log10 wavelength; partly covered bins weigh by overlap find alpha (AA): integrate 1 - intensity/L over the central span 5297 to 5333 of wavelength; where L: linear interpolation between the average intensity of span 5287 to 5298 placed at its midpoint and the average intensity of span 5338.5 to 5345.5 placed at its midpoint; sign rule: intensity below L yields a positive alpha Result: 1.6 AA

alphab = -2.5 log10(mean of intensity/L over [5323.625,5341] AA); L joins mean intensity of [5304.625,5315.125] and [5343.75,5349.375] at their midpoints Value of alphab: 0.08 mag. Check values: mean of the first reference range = 3.82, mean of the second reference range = 3.56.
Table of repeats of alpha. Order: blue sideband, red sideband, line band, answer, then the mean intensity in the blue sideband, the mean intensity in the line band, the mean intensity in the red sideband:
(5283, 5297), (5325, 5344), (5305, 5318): -0.67 AA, 3.76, 3.81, 3.46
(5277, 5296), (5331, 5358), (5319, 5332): 1.34 AA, 3.73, 3.31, 3.66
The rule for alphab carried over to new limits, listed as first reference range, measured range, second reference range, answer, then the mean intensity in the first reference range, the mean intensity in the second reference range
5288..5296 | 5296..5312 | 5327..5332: 0.01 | 3.95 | 3.08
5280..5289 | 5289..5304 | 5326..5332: -0.09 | 3.52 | 3.12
